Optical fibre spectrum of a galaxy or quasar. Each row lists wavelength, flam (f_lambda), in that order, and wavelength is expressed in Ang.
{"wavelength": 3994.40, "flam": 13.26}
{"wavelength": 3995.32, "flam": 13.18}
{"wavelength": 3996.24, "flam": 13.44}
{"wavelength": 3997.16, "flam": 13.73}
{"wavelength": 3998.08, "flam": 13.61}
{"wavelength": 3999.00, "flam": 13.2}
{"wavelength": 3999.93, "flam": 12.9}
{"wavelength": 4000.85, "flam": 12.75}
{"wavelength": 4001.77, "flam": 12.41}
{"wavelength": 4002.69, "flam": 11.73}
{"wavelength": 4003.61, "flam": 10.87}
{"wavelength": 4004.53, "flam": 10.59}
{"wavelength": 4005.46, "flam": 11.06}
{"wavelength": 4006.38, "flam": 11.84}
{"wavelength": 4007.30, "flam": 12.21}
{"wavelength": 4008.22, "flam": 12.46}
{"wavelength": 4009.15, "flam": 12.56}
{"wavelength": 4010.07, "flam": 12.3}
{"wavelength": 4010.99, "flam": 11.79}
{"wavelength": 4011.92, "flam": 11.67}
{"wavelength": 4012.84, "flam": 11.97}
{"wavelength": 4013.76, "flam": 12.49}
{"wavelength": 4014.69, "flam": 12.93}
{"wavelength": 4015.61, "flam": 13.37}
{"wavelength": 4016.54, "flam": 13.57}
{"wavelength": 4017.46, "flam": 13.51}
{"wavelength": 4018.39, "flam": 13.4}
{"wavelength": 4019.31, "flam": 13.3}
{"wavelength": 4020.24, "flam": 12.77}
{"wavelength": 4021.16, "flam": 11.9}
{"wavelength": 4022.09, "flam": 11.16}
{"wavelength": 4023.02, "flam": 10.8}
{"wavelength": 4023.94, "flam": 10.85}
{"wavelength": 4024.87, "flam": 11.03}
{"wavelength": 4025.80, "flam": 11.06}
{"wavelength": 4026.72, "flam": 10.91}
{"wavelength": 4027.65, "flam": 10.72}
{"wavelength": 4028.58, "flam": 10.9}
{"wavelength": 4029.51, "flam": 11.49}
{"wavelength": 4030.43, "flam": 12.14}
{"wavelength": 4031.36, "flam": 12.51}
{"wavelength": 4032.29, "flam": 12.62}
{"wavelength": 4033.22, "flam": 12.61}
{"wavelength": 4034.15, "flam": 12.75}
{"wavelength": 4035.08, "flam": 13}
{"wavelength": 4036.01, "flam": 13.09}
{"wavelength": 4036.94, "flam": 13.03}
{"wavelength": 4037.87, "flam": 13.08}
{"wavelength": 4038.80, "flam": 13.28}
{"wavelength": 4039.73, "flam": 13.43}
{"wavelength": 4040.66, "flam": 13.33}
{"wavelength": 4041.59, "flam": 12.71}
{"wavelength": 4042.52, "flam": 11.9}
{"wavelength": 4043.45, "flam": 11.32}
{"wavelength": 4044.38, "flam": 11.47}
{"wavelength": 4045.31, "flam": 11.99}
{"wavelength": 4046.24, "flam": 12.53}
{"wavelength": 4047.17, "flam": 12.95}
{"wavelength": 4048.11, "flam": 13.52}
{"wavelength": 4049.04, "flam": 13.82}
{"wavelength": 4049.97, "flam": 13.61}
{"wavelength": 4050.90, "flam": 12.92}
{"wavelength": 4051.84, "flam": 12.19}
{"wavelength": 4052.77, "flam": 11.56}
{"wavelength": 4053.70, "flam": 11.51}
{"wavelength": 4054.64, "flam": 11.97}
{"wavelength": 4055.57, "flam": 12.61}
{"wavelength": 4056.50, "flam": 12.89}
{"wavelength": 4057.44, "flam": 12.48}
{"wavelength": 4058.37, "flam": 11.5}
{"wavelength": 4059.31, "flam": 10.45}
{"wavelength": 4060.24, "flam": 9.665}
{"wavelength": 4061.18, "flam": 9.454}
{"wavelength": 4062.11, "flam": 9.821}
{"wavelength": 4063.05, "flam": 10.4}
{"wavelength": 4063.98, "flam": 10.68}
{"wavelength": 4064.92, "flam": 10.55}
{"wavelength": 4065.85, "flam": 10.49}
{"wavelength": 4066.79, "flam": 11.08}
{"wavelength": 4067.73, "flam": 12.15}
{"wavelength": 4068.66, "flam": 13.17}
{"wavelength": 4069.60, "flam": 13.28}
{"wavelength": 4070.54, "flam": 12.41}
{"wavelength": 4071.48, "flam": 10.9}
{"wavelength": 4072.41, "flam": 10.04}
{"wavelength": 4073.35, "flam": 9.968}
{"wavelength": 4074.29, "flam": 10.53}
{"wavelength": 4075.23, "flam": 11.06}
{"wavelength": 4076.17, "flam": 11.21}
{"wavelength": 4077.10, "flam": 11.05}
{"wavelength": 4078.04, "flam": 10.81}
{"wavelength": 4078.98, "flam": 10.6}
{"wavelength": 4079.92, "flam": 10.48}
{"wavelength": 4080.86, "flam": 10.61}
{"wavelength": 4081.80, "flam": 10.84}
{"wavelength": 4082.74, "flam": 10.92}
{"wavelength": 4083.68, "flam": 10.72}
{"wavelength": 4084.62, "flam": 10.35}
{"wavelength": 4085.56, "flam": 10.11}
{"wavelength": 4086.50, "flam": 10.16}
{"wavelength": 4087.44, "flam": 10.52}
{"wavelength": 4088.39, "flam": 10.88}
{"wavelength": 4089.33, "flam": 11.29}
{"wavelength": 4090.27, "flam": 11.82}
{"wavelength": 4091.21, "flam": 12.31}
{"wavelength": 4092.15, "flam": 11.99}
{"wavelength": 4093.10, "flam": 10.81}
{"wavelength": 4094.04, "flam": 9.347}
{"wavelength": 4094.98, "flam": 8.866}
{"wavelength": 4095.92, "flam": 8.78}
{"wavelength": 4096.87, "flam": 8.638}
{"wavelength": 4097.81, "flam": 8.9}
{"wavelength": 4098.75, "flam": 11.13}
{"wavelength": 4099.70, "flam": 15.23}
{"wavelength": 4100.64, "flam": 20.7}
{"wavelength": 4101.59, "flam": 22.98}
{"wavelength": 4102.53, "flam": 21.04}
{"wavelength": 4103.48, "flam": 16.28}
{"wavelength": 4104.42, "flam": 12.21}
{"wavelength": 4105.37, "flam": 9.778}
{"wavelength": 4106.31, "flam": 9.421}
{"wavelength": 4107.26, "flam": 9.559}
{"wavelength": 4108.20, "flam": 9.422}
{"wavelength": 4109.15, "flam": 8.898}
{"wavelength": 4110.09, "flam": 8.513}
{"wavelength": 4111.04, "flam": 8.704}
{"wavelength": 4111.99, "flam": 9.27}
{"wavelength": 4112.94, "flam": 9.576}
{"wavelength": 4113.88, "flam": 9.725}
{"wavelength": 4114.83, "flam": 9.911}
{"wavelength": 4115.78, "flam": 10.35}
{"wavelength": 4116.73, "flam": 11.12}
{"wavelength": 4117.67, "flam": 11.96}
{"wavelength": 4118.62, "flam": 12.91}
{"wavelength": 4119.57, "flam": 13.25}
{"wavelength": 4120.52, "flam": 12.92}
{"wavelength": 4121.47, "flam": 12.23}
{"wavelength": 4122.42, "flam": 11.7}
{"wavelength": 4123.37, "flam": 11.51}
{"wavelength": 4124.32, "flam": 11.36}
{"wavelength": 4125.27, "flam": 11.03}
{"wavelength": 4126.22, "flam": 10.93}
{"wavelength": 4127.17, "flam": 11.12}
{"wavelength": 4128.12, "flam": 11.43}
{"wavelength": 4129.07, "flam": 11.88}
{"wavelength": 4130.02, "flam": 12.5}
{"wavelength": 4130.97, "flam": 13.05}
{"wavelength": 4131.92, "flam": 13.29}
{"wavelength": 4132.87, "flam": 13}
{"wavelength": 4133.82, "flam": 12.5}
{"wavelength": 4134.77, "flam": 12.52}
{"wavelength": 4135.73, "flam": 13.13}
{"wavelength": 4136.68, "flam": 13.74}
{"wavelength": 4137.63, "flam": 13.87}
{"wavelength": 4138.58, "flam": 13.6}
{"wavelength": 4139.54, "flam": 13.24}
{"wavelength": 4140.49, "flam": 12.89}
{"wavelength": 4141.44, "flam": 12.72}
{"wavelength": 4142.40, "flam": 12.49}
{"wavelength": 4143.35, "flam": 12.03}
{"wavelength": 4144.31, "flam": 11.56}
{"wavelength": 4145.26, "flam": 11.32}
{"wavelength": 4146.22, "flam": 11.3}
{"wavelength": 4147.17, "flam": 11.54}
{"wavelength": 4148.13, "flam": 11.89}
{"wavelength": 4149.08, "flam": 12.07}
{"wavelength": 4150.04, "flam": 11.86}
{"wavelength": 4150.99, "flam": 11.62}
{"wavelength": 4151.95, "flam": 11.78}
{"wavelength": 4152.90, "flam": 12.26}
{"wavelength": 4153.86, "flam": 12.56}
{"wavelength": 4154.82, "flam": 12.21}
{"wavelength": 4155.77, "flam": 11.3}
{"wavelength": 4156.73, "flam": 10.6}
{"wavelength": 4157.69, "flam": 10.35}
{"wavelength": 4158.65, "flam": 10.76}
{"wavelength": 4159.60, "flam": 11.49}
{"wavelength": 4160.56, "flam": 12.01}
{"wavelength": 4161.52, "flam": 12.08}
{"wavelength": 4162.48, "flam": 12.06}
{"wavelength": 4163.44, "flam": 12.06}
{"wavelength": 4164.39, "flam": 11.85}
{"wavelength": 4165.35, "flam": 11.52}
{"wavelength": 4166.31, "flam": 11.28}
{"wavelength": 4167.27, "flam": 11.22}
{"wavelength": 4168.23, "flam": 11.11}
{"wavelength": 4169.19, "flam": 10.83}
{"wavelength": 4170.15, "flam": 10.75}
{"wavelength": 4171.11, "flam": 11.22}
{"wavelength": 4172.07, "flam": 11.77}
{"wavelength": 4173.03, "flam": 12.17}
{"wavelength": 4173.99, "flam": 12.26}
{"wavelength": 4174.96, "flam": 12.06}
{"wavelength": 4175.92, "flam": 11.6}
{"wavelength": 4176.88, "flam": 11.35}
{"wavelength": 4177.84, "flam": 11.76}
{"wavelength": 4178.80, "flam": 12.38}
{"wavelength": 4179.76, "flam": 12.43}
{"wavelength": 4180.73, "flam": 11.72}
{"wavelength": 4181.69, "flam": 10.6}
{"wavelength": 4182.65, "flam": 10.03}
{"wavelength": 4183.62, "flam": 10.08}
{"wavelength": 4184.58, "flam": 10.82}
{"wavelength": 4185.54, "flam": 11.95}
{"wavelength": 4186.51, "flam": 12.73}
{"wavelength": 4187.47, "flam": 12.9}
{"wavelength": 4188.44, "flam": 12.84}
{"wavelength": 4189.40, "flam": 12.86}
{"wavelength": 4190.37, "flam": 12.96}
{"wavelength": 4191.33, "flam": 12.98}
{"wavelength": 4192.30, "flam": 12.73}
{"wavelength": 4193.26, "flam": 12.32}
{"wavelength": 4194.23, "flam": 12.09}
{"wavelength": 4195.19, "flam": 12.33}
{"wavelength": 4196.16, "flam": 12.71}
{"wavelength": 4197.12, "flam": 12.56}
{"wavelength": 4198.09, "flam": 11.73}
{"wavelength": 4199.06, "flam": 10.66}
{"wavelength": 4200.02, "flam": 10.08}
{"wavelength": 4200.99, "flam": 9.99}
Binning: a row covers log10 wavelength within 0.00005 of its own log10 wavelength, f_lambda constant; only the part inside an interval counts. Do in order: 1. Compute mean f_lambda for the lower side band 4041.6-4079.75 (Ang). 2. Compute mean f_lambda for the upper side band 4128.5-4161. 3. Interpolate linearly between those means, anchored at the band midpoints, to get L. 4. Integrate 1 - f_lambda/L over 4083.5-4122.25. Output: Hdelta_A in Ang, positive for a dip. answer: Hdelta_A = 1.1 Ang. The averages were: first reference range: 11.6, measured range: 11.5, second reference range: 12.2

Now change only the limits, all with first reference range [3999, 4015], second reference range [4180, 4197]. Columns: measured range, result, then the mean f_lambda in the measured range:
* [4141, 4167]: 0.72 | 11.7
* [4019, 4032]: 0.56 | 11.5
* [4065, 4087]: 1.94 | 11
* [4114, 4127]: 0.53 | 11.6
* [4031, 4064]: -0.41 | 12.2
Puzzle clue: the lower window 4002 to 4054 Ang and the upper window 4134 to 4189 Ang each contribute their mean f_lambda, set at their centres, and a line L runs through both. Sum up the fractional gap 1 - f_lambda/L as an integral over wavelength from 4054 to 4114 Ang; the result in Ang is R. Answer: 3.97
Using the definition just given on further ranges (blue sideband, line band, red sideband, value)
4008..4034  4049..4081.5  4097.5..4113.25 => 2.6 Ang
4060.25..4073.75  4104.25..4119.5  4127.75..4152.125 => 2.3 Ang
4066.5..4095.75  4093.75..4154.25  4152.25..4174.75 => -3.9 Ang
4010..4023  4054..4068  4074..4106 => 1.2 Ang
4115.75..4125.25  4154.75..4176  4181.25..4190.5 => 0.6 Ang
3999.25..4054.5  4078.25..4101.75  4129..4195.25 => 1.4 Ang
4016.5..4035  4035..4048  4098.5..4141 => -0.7 Ang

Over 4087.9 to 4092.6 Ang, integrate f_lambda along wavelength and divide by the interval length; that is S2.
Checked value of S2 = 11.7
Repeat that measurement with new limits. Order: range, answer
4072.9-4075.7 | 10.5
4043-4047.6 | 12.1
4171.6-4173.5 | 12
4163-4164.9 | 12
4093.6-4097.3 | 8.9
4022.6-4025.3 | 10.9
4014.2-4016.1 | 13.1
